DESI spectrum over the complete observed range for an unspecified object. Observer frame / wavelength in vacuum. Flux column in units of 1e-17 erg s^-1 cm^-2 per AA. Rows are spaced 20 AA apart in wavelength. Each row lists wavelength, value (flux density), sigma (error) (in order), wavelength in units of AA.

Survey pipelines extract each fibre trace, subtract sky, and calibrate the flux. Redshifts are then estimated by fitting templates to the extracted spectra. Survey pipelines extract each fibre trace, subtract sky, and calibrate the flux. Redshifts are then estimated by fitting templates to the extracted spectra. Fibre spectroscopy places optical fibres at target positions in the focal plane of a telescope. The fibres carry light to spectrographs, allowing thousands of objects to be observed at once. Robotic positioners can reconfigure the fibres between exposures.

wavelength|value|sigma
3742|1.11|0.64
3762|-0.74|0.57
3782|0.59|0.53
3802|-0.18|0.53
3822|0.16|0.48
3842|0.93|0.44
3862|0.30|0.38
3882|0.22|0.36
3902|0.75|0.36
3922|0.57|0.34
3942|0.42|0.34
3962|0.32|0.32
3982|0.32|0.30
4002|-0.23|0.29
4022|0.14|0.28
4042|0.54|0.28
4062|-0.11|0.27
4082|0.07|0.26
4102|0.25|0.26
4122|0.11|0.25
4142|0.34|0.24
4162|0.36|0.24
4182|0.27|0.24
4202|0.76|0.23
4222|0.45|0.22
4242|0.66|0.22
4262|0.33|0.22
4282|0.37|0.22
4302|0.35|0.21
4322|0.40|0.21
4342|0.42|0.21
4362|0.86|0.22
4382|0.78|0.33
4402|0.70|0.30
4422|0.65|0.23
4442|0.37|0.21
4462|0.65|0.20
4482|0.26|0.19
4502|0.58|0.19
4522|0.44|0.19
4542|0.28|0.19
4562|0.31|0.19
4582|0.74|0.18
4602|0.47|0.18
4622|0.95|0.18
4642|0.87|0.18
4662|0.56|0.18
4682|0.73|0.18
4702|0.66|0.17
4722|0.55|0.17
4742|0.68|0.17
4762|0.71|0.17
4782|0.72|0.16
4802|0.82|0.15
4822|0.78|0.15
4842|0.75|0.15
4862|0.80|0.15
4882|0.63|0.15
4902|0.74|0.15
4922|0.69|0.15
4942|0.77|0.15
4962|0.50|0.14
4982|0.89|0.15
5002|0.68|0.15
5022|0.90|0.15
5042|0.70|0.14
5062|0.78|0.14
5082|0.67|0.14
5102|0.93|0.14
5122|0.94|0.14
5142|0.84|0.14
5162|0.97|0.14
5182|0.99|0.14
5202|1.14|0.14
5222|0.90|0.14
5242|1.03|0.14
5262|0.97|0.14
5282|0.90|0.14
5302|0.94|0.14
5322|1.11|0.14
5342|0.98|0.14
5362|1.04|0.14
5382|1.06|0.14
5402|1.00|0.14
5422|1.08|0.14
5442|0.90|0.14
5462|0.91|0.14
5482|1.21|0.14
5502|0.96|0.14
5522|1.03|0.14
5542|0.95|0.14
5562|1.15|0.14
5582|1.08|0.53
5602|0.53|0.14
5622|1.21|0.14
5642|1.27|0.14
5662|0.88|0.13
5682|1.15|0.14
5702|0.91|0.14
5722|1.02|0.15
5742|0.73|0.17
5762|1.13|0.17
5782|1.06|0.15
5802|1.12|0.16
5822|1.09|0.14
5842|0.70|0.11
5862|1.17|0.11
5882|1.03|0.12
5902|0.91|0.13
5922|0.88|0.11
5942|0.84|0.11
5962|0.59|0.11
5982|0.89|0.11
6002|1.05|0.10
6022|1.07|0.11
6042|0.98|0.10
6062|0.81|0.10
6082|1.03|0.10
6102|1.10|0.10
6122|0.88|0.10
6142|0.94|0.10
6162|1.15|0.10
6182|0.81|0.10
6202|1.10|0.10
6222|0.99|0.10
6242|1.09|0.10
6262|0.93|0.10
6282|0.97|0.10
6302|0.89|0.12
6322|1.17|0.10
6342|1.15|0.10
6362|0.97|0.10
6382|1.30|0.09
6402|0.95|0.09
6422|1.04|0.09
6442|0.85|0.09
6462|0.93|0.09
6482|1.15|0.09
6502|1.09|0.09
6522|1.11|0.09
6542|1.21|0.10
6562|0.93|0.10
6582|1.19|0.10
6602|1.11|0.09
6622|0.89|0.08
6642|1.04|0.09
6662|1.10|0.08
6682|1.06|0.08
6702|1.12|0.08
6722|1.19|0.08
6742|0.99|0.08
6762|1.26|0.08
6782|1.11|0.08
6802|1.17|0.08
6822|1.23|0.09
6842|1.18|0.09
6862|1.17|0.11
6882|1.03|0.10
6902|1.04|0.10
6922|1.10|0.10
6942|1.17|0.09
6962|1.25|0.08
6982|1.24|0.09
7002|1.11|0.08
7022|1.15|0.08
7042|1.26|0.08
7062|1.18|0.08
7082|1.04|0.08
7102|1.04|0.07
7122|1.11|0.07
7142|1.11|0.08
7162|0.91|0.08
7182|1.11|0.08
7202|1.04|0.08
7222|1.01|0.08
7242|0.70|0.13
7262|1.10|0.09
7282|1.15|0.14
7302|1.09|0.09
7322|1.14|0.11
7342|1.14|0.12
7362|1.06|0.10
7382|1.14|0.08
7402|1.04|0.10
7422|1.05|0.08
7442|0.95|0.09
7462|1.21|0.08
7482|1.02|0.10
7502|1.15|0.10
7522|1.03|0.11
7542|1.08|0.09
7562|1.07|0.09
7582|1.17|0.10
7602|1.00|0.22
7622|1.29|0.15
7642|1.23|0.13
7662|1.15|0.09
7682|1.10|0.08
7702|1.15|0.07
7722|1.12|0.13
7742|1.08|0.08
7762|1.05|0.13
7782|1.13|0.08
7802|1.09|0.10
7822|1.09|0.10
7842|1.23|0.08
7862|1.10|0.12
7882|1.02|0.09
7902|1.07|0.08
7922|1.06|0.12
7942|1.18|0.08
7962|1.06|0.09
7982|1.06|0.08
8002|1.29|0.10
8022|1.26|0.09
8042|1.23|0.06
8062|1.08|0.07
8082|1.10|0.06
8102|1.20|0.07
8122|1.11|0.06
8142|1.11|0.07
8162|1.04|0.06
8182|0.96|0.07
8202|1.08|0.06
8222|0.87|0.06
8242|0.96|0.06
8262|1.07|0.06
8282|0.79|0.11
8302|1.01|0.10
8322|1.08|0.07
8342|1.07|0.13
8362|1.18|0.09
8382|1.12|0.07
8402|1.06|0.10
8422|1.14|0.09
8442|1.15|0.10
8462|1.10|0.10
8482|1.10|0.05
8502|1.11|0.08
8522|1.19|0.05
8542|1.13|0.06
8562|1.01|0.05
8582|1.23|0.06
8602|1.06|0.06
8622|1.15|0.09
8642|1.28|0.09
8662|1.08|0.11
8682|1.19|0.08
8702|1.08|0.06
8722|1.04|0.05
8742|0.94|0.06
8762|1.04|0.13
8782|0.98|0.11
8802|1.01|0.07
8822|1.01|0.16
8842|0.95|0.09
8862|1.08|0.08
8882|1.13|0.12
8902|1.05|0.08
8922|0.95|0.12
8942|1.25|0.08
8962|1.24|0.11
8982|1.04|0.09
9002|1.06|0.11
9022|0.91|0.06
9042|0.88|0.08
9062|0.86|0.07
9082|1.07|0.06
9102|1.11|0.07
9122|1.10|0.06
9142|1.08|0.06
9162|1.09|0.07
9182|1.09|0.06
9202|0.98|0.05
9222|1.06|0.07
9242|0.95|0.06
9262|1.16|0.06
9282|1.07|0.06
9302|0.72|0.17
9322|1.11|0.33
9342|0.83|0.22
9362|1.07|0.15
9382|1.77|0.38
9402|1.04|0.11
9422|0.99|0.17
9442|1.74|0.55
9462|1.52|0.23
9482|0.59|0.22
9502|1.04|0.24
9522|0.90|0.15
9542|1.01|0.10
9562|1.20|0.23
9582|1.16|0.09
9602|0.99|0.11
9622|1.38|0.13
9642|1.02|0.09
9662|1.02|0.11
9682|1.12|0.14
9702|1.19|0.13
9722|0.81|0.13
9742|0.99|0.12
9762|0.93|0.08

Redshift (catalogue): 0.15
